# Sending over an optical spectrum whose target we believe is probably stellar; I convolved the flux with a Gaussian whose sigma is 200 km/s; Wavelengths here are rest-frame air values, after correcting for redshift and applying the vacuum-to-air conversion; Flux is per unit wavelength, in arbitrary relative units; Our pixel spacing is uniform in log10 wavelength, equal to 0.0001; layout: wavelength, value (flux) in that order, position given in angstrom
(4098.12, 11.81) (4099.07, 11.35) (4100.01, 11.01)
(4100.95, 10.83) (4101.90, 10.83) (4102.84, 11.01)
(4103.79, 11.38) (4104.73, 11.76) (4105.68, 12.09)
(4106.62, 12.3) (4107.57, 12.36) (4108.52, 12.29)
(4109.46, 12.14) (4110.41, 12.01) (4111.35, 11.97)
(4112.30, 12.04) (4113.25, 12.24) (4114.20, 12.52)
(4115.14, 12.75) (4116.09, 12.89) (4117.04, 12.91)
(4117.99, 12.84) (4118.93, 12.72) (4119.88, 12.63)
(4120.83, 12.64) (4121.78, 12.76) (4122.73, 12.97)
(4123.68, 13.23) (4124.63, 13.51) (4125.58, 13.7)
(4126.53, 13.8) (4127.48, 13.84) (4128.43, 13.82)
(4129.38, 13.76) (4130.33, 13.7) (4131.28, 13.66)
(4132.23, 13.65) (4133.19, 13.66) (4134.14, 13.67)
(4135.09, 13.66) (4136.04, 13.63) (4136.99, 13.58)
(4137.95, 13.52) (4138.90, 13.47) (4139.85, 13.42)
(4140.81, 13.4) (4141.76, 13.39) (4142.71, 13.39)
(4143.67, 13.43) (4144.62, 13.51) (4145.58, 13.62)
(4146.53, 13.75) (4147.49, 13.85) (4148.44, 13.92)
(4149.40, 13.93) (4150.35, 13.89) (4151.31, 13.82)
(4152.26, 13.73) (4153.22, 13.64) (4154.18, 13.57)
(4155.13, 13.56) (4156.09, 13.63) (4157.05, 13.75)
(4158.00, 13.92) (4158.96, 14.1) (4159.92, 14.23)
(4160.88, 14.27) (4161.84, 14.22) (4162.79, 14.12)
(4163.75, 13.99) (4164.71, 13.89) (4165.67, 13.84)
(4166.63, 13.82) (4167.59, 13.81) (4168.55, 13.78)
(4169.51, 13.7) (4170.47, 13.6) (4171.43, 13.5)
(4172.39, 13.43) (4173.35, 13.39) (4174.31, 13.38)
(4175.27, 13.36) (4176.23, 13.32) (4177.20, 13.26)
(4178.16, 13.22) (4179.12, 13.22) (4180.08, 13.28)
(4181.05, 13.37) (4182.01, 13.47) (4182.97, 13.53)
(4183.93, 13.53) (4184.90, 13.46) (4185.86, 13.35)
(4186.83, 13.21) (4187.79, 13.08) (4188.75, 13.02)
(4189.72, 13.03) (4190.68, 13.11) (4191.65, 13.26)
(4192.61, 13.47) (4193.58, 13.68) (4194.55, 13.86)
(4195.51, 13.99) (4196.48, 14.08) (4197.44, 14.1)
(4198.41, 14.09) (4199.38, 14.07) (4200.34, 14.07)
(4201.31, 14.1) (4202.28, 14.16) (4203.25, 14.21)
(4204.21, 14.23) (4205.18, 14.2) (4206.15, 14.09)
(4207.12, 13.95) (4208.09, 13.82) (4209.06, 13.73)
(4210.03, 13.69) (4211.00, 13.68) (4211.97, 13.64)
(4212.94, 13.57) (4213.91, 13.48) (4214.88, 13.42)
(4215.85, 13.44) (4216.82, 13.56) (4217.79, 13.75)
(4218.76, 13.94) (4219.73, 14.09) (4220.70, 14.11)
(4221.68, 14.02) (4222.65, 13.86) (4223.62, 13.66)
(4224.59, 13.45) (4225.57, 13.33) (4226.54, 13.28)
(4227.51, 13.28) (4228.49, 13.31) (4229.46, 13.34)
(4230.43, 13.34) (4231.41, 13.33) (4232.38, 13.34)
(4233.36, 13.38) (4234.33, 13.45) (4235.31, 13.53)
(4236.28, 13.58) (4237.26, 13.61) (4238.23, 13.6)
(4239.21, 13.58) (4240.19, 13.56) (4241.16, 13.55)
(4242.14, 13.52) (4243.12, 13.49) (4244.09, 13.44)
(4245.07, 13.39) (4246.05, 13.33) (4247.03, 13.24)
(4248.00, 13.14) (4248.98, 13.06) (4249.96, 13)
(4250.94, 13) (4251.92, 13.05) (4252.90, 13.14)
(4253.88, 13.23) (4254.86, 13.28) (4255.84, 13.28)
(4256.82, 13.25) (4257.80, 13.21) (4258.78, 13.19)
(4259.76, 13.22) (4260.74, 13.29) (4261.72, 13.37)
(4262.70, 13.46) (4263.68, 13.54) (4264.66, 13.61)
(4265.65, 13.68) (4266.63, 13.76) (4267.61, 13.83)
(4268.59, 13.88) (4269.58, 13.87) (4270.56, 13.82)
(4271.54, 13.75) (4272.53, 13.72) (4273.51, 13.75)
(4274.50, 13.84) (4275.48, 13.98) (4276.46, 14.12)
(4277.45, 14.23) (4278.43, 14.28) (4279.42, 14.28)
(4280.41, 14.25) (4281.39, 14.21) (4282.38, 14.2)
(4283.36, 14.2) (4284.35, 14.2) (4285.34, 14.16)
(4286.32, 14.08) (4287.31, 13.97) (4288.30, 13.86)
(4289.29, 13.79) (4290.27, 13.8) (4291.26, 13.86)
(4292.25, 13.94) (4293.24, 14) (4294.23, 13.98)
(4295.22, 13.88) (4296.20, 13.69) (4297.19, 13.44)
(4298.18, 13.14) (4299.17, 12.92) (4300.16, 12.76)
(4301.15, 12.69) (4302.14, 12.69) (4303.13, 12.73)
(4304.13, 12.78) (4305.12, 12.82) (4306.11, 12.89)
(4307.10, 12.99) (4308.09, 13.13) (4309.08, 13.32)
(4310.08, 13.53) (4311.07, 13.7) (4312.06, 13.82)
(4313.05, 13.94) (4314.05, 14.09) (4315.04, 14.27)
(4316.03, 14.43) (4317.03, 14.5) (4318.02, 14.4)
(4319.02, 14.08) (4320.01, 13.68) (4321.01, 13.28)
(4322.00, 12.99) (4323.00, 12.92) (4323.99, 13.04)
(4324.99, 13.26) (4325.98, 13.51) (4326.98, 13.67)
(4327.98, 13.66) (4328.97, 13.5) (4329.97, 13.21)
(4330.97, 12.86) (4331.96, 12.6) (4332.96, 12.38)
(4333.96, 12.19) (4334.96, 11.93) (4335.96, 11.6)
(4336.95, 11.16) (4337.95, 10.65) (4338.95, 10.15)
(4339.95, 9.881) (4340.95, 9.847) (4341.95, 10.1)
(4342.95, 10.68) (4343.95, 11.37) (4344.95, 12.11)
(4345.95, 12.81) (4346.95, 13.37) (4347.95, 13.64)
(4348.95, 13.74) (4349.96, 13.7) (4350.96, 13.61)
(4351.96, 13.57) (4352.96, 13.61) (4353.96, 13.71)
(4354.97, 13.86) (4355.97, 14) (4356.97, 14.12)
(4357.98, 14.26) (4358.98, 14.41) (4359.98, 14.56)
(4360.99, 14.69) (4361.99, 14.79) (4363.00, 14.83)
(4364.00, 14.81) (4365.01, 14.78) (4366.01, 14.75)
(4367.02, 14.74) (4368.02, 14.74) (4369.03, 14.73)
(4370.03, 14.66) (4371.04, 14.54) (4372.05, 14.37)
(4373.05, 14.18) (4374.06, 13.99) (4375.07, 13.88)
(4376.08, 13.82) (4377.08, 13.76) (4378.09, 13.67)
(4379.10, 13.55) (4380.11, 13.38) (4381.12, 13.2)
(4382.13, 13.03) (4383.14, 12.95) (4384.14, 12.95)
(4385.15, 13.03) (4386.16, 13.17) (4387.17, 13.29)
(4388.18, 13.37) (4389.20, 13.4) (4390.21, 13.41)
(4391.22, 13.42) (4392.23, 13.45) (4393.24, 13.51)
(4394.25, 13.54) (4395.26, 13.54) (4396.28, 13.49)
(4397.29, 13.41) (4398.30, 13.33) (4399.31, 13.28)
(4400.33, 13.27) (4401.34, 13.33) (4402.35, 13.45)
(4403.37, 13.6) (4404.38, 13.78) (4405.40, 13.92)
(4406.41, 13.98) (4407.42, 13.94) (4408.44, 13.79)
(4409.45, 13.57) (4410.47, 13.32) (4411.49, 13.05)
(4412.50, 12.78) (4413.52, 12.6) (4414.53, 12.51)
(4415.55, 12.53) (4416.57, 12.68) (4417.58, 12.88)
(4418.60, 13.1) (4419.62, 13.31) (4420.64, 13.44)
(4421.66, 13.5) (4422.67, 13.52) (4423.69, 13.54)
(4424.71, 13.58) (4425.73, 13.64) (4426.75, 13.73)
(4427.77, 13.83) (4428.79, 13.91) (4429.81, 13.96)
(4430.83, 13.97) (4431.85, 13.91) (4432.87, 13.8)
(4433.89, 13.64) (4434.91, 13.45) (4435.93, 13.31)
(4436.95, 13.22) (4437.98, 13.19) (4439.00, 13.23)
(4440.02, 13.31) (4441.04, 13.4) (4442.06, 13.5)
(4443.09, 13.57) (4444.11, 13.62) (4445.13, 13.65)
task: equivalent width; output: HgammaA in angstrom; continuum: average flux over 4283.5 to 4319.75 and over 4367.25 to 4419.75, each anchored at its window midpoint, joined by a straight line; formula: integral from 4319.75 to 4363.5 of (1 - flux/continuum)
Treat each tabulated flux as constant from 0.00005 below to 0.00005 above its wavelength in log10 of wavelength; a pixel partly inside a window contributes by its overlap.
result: 2.2 angstrom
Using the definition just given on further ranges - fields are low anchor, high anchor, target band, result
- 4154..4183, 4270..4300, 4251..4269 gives 0.6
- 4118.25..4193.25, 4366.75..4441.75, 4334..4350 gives 2.2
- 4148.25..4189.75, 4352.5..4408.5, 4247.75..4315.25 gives 0.8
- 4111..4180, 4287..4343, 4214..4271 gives -1.1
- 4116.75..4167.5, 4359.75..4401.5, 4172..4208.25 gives 0.1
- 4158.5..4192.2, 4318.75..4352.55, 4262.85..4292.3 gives -2.5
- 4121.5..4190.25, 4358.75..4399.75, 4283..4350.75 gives 3.6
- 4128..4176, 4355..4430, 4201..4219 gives -0.2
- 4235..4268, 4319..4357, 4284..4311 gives -1.0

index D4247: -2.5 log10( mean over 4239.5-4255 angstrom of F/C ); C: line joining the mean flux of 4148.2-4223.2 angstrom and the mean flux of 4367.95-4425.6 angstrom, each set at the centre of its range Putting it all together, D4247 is 0.03 mag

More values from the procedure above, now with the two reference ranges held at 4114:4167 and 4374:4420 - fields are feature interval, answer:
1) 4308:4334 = -0.008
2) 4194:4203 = -0.043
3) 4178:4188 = 0.014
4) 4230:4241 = 0.000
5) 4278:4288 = -0.057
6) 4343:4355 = 0.021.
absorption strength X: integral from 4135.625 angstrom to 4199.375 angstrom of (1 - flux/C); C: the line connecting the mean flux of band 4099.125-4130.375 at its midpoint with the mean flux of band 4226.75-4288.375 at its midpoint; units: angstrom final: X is -3.57 angstrom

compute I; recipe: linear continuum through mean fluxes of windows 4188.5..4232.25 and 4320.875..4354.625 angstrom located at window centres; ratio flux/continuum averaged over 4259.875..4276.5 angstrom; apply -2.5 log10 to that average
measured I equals -0.045 mag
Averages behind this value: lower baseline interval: 13.7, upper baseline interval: 12.5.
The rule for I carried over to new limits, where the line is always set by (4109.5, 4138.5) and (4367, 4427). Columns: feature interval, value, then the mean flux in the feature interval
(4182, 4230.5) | -0.035 mag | 13.7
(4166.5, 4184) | -0.022 mag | 13.5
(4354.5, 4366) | -0.080 mag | 14.5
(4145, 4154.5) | -0.048 mag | 13.8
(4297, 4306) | 0.043 mag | 12.9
